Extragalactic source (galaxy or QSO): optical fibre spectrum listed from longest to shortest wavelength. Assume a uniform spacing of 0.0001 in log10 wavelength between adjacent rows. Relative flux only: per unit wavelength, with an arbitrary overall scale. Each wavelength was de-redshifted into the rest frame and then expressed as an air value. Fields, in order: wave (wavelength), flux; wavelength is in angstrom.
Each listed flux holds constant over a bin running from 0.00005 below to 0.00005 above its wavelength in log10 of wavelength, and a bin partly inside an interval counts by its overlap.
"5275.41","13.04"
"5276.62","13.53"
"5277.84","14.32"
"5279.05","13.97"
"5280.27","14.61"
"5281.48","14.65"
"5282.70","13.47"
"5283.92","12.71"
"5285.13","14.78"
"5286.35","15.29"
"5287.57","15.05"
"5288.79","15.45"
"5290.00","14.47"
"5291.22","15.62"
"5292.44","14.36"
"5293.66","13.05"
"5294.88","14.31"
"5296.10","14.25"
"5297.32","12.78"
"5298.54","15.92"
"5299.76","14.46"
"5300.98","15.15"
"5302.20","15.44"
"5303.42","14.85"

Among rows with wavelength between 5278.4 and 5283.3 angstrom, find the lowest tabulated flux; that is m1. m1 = 13.47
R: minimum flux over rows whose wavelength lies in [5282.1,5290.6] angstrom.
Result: 12.71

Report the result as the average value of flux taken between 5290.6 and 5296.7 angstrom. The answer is 14.3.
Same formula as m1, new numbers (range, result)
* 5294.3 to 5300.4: 12.78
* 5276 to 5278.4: 13.53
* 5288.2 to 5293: 14.36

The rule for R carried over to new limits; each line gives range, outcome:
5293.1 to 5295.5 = 13.05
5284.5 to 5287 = 14.78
